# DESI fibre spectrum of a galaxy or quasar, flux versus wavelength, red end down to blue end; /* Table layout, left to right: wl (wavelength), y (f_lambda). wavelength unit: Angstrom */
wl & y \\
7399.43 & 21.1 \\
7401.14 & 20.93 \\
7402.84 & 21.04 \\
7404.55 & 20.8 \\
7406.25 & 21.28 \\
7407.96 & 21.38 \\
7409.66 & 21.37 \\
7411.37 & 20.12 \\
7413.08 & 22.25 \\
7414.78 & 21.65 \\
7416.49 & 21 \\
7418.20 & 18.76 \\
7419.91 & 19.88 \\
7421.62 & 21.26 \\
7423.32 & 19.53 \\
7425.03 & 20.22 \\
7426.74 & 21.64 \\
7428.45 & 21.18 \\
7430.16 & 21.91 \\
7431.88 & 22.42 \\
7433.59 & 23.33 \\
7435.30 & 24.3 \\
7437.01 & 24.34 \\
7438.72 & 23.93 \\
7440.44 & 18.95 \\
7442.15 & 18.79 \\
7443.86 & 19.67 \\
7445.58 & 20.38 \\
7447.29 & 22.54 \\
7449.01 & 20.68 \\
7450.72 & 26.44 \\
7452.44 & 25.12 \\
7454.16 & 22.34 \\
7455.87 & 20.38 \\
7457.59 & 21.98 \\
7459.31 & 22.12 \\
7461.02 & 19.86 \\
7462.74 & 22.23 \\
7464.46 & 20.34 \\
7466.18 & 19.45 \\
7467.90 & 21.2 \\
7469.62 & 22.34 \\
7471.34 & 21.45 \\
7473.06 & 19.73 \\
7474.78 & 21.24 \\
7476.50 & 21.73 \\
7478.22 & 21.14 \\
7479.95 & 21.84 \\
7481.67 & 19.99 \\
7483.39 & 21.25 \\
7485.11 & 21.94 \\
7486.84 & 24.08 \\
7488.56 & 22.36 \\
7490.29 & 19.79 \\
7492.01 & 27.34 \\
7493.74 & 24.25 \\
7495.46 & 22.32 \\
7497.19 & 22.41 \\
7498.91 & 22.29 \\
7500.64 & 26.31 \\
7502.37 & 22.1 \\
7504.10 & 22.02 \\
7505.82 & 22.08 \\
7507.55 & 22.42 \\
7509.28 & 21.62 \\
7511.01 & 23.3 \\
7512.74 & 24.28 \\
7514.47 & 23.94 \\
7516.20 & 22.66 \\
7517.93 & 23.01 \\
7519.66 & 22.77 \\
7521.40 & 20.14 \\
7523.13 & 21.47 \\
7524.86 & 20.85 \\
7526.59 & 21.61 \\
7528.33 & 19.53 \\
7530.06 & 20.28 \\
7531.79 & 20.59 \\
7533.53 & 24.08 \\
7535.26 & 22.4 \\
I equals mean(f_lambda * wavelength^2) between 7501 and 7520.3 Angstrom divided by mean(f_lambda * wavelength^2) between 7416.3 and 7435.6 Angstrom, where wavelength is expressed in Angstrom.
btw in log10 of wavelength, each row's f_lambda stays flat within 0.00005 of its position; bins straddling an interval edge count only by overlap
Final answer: 1.1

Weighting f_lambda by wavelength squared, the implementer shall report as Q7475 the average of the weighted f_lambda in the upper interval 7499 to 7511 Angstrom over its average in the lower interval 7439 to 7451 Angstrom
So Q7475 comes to 1.1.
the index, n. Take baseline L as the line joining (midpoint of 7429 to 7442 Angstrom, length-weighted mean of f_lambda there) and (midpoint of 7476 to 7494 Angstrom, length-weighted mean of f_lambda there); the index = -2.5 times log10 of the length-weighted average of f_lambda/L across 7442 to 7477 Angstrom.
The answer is 0.045 mag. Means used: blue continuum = 22.5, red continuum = 22.3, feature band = 21.5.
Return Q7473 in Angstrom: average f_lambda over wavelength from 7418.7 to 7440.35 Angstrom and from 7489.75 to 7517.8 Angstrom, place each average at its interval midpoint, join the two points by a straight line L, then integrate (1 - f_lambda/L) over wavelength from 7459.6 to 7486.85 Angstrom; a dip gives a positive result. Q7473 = 1.7 Angstrom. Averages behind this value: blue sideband 21.8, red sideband 23.1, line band 21.2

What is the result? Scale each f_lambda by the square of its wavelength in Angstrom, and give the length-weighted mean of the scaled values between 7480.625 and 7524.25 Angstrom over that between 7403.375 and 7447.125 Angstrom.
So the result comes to 1.09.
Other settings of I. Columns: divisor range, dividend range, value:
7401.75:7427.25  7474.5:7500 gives 1.09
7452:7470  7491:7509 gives 1.10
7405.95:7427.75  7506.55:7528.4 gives 1.10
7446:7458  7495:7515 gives 1.02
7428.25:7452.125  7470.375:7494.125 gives 1.00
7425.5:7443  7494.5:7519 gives 1.06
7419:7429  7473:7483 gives 1.04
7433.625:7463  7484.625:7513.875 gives 1.06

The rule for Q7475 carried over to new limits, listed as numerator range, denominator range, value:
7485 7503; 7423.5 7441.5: 1.07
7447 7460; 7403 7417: 1.08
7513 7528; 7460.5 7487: 1.05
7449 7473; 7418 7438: 1.02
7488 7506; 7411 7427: 1.14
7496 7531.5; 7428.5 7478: 1.04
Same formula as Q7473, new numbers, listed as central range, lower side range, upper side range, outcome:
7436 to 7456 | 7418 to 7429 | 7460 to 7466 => -1.4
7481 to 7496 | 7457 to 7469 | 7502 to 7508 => -0.6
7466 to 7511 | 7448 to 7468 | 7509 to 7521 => 0.7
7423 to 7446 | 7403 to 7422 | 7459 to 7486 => -0.6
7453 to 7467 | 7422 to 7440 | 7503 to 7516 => 0.8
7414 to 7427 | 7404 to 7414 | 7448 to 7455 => 0.9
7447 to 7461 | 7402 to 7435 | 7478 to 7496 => -0.5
